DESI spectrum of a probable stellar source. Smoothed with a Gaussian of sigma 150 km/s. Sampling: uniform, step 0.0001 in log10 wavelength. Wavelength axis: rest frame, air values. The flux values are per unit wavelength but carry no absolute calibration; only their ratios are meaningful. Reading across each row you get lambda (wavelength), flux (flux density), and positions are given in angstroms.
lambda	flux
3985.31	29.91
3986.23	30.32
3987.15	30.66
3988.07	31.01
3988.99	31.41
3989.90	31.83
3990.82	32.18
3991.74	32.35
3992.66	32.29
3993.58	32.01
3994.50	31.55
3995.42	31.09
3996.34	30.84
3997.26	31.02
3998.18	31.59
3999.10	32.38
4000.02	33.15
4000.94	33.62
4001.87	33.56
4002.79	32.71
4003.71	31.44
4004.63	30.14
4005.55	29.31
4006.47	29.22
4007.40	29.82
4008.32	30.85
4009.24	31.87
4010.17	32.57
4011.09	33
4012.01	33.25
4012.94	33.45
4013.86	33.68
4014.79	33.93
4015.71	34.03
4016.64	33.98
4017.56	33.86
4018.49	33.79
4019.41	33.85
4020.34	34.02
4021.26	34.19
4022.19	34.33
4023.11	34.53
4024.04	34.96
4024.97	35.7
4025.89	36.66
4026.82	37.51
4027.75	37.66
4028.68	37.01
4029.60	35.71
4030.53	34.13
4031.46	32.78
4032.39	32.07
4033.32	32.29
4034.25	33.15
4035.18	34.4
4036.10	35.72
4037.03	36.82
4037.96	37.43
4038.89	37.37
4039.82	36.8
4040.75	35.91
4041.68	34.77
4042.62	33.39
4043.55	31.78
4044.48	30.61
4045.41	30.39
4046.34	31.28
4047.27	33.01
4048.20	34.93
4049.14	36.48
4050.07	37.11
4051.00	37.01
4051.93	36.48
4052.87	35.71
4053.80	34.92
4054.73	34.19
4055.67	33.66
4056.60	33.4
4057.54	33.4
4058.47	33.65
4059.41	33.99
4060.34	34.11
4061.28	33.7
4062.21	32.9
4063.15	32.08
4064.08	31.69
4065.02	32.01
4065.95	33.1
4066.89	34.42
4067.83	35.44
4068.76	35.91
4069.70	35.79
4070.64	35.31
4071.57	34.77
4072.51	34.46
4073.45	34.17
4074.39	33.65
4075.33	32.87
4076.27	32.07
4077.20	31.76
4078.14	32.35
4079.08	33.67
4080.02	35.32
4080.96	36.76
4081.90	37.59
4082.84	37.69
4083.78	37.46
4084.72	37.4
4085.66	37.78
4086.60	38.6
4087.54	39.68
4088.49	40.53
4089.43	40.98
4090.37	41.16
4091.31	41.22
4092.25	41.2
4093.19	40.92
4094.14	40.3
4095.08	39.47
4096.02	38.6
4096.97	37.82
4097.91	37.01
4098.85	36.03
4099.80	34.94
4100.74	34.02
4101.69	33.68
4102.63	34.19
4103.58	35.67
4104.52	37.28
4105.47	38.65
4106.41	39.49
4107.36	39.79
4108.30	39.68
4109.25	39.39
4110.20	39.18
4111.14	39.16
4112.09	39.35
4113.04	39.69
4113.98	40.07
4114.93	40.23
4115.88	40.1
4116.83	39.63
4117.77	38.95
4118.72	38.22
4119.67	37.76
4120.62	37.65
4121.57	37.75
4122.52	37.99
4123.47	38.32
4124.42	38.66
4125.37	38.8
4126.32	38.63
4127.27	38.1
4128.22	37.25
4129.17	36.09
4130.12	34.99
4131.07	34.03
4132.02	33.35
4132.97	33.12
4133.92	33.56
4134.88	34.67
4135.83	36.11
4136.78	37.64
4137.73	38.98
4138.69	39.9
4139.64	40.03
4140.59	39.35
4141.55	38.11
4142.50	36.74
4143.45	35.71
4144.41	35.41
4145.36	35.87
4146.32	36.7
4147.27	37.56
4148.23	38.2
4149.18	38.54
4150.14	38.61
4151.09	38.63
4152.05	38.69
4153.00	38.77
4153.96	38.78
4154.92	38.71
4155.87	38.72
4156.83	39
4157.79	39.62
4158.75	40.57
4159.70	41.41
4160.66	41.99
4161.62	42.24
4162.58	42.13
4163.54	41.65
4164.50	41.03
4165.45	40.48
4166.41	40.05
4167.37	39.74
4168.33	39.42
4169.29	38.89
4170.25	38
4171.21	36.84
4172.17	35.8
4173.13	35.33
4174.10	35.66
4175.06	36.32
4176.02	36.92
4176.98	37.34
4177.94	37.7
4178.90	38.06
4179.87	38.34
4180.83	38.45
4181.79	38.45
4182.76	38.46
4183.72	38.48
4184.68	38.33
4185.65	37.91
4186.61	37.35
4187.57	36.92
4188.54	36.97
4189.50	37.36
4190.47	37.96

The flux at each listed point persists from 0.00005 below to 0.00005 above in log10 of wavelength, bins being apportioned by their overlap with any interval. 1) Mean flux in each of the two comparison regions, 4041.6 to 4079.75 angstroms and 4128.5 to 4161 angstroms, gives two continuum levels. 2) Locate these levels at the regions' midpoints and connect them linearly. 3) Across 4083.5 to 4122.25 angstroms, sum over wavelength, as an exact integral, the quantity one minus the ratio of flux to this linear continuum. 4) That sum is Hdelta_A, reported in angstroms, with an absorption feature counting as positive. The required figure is -3.1 angstroms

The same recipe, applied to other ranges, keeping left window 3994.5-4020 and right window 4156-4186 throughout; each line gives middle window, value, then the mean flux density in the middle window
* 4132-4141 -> 0.2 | 36.8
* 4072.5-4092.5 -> -0.8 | 36.8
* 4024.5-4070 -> -0.8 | 34.5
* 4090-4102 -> -0.8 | 38.2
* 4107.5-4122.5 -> -1.0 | 39.1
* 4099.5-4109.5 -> -0.2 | 37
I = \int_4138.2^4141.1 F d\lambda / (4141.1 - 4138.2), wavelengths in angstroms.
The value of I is 39.6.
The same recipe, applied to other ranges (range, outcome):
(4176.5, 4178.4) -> 37.6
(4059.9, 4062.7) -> 33.5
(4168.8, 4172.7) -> 37.4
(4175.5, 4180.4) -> 37.7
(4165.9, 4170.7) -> 39.2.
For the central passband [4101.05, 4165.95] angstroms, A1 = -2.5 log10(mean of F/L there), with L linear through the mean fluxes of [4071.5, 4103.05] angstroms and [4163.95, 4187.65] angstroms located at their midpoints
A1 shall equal -0.02 mag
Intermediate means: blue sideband 36.8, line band 38.2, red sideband 38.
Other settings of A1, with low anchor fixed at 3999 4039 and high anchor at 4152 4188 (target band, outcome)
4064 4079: 0.05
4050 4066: 0.03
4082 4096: -0.10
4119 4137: 0.02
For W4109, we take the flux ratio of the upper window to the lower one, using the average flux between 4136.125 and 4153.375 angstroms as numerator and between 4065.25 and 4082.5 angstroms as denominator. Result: 1.1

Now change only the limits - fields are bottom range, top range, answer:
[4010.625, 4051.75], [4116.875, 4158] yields 1.09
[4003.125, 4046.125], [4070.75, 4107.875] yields 1.09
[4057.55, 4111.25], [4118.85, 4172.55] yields 1.05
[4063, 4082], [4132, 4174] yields 1.13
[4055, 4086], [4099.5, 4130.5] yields 1.11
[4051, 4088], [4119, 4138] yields 1.06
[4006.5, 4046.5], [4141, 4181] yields 1.13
